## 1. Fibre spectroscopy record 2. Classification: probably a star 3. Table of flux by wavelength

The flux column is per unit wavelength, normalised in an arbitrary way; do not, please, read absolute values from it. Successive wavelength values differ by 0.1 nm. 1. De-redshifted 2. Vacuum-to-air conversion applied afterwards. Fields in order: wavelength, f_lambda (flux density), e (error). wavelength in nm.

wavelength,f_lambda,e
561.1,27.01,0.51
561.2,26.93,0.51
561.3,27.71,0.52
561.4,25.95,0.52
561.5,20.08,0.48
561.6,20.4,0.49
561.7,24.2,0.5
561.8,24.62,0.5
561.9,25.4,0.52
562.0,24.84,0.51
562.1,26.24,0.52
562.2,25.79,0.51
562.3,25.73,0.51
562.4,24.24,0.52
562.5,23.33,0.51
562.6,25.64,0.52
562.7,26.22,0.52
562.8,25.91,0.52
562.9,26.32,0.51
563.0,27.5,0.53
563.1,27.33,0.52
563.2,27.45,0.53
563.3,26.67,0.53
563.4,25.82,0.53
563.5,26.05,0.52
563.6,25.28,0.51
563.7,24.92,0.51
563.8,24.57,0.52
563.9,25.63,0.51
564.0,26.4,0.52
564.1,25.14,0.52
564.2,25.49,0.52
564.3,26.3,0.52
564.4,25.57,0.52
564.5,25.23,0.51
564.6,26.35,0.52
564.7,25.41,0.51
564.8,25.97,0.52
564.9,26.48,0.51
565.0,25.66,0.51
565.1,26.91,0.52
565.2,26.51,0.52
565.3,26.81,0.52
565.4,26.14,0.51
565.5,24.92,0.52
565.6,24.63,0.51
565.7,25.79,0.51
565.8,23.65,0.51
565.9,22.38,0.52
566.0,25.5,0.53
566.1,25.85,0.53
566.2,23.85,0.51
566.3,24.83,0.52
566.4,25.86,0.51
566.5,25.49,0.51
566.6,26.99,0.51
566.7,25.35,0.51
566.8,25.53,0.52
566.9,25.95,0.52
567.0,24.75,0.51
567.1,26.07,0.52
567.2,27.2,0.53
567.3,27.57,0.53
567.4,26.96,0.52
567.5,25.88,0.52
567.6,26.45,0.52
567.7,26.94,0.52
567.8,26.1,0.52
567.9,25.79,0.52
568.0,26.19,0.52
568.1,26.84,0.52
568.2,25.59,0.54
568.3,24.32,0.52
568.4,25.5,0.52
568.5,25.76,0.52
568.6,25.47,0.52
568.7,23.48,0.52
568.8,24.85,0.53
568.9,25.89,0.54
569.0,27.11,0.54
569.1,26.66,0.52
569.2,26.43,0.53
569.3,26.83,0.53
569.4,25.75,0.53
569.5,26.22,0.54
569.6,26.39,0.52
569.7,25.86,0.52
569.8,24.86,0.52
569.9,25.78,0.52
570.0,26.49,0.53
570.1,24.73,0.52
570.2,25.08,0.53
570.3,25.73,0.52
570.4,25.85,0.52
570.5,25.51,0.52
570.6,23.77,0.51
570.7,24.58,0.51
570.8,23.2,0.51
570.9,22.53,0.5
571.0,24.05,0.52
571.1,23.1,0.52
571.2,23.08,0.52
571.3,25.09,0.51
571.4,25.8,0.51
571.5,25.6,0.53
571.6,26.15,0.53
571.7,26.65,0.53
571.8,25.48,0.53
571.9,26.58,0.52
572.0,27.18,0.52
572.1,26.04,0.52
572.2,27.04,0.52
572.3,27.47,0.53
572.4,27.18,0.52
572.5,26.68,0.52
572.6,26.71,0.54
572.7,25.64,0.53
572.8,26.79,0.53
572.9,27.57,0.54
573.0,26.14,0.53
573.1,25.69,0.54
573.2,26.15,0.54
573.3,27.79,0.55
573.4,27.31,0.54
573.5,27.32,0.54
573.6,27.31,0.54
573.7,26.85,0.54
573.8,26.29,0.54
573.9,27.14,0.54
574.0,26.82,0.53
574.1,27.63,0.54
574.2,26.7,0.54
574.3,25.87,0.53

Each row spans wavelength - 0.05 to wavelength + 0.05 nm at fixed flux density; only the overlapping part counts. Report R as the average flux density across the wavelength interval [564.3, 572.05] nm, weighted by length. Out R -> 25.6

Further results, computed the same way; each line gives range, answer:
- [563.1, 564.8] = 25.8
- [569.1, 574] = 25.9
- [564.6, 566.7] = 25.5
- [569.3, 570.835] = 25.4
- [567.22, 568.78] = 25.9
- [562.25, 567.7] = 25.8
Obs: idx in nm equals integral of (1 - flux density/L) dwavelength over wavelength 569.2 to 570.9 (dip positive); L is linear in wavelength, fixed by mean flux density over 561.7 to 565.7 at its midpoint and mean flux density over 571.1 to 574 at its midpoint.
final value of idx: 0.06 nm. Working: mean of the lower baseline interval 25.8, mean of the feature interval 25.4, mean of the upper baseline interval 26.4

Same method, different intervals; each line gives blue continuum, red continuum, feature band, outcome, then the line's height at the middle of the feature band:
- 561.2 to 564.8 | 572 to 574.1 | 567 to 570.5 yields 0.04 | 26.2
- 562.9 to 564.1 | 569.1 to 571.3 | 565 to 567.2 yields 0.02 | 25.7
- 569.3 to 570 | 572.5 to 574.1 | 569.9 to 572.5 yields 0.09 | 26.3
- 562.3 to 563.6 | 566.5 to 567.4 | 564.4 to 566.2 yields 0.04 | 26.1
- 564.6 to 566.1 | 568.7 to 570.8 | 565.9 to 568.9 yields -0.02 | 25.6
